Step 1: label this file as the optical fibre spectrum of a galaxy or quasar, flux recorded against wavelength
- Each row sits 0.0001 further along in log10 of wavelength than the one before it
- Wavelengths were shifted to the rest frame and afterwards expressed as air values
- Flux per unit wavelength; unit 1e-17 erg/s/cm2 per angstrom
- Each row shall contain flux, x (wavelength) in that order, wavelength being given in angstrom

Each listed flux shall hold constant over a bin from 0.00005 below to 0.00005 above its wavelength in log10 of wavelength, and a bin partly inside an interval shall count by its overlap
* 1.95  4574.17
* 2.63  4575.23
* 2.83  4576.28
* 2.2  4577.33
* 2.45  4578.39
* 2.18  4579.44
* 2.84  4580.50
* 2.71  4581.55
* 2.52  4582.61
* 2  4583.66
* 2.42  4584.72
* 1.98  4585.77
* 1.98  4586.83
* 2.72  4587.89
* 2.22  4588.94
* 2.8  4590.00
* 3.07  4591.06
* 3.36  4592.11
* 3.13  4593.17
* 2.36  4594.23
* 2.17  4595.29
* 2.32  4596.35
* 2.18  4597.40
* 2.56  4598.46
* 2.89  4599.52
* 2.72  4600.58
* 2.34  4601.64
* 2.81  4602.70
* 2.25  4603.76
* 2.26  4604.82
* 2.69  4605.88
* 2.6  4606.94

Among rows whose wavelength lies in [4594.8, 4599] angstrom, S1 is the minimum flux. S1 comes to 2.17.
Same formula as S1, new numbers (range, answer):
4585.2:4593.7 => 1.98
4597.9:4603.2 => 2.34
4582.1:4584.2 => 2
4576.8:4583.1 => 2.18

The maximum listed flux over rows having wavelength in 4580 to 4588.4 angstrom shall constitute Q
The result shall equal 2.84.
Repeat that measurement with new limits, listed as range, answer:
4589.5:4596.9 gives 3.36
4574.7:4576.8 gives 2.83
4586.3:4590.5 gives 2.8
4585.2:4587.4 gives 1.98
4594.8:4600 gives 2.89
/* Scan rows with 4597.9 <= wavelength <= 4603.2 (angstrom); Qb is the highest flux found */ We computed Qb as 2.89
